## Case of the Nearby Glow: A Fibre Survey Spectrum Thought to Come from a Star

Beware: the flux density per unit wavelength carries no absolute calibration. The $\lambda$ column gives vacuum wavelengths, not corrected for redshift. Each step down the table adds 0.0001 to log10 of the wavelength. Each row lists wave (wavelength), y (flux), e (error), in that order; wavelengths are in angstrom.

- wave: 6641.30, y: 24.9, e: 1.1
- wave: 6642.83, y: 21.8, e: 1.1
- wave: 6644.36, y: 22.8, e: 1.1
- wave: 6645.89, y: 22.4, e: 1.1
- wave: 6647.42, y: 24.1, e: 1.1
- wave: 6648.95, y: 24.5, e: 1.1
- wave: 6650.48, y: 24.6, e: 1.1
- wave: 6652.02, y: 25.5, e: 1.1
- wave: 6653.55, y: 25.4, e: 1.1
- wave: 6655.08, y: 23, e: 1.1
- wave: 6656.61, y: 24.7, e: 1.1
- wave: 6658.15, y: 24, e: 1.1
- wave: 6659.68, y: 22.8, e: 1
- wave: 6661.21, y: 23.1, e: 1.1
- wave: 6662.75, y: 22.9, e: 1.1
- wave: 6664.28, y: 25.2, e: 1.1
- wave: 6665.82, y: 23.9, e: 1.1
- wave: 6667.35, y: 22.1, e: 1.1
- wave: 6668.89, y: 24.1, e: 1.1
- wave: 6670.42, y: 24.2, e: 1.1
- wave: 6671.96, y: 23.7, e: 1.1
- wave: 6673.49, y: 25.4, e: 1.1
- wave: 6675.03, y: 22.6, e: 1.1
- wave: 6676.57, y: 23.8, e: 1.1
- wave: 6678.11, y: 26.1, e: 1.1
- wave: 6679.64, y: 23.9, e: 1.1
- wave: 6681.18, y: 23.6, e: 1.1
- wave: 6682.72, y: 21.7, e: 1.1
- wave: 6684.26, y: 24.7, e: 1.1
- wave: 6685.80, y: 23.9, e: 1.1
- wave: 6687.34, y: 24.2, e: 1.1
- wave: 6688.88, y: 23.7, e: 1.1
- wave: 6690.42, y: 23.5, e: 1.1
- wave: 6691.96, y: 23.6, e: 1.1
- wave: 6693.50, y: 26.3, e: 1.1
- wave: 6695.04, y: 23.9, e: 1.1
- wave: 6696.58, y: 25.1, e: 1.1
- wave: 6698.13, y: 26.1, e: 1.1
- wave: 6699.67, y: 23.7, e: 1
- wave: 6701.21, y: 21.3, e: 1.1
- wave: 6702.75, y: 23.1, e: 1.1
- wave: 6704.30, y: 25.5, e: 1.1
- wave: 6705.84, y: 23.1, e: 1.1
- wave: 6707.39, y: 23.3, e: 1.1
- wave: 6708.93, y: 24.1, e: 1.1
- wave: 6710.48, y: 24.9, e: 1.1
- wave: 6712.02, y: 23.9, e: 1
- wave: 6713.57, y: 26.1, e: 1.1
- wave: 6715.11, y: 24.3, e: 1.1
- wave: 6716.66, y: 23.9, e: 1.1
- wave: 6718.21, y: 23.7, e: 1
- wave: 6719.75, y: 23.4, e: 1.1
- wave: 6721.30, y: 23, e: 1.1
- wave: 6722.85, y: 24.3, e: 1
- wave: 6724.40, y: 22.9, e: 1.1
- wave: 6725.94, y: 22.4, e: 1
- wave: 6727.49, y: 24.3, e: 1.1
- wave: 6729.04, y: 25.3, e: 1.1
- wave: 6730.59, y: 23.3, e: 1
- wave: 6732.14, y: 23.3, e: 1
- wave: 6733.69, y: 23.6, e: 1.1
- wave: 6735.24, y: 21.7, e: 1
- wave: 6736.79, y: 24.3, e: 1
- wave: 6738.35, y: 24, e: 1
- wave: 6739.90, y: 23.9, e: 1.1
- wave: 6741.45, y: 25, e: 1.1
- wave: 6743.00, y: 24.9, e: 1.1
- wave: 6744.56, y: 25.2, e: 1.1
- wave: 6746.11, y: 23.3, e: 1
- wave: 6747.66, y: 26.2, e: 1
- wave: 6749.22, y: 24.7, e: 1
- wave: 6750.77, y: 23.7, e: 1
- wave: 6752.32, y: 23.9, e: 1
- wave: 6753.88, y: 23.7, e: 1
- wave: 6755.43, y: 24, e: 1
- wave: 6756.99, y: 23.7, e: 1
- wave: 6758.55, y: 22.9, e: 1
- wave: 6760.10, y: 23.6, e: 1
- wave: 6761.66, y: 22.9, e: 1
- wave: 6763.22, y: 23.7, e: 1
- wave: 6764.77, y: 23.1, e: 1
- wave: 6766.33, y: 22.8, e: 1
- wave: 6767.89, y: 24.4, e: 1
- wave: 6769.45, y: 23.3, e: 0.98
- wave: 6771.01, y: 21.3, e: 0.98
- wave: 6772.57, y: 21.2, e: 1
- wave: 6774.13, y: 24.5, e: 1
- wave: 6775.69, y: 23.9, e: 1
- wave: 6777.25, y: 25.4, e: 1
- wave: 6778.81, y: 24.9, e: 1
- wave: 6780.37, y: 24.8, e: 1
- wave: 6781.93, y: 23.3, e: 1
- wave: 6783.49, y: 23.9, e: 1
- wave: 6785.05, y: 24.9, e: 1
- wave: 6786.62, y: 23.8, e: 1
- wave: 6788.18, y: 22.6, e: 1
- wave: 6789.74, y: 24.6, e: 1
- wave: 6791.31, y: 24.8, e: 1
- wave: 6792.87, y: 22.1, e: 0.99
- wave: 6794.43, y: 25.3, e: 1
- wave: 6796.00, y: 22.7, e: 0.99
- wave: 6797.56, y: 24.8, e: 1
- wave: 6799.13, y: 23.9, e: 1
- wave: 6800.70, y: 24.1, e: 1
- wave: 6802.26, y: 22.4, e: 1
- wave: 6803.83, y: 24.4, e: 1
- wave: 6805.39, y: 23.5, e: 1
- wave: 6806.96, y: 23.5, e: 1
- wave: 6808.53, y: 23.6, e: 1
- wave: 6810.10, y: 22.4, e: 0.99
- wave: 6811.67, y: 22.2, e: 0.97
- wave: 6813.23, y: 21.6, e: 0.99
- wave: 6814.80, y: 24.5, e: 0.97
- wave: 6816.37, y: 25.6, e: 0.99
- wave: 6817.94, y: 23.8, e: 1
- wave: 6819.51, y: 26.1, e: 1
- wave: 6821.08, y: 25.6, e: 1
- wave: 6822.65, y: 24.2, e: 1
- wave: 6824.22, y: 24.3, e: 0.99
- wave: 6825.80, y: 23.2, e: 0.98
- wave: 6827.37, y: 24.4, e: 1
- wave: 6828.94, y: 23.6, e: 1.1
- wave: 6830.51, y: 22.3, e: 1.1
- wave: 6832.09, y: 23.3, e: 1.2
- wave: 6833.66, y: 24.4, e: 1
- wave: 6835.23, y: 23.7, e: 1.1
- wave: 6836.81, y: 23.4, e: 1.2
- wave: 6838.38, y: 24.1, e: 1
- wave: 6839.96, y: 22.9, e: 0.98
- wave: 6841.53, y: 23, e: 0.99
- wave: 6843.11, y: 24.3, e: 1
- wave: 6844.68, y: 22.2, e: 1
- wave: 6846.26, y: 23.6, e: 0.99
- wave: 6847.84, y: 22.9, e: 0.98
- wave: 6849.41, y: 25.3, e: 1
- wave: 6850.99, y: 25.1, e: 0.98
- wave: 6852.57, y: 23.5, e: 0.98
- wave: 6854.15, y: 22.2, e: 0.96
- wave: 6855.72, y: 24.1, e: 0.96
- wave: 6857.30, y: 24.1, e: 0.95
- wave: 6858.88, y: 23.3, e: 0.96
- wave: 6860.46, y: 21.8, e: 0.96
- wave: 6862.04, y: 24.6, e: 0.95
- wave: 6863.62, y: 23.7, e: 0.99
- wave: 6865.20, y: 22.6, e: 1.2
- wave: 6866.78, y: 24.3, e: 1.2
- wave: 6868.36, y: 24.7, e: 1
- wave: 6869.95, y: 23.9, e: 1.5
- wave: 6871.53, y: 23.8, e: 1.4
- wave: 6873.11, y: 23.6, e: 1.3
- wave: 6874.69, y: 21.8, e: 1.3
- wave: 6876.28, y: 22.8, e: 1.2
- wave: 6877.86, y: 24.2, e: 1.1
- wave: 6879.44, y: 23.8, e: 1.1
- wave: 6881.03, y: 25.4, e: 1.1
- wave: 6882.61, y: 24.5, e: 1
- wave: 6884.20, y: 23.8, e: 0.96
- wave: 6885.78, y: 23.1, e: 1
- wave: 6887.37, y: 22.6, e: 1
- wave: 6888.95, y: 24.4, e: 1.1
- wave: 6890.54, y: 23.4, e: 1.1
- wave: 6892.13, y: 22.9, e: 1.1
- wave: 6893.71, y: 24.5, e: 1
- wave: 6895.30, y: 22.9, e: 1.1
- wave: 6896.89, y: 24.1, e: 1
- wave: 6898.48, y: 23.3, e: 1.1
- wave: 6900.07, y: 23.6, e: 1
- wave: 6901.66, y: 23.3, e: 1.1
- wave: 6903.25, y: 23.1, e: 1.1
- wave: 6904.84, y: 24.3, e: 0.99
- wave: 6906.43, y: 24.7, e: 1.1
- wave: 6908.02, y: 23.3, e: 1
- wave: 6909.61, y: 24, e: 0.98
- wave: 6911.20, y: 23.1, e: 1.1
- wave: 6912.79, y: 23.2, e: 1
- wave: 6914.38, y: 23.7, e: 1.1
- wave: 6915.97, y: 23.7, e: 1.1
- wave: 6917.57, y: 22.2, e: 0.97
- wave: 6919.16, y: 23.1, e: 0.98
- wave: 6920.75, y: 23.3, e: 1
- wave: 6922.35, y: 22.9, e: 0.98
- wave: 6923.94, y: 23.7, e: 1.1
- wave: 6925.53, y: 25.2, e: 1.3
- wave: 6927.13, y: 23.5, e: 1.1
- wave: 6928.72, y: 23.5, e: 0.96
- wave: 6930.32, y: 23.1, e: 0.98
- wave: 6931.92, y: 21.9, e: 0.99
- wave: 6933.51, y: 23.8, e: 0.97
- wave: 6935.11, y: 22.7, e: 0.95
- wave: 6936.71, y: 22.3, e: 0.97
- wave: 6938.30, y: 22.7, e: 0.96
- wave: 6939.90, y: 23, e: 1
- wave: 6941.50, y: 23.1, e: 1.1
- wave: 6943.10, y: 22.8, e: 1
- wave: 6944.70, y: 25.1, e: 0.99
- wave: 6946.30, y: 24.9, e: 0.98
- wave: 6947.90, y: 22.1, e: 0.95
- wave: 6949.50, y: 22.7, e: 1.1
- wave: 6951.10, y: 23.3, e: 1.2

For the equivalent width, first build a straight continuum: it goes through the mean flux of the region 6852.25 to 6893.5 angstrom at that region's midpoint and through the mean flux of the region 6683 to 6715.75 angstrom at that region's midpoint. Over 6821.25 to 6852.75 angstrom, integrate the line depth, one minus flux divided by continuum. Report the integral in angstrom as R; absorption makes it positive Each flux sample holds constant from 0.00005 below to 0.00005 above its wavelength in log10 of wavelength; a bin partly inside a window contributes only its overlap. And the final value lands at 0.0 angstrom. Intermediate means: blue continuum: 24.2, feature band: 23.7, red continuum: 23.6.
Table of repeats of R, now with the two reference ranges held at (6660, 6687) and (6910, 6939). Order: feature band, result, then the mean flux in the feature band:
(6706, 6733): -0.2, 23.9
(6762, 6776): 0.3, 23.1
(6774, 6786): -0.4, 24.4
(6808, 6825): -0.4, 24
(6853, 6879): -0.1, 23.5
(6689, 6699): -0.4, 24.7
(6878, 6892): -0.3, 23.8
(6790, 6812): -0.1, 23.6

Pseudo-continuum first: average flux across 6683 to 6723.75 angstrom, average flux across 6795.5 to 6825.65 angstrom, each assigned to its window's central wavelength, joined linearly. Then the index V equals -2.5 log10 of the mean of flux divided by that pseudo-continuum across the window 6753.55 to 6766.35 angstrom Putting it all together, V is 0.02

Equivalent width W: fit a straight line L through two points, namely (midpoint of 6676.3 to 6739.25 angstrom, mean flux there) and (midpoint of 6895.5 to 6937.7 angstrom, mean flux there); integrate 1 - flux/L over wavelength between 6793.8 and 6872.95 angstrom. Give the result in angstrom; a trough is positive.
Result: -0.4 angstrom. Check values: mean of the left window 23.9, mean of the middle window 23.7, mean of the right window 23.4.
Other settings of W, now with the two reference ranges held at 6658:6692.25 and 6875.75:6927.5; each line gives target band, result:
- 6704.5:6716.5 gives -0.3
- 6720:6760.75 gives -0.3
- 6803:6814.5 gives 0.3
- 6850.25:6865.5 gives 0.1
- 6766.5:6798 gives -0.1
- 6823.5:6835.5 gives 0.0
